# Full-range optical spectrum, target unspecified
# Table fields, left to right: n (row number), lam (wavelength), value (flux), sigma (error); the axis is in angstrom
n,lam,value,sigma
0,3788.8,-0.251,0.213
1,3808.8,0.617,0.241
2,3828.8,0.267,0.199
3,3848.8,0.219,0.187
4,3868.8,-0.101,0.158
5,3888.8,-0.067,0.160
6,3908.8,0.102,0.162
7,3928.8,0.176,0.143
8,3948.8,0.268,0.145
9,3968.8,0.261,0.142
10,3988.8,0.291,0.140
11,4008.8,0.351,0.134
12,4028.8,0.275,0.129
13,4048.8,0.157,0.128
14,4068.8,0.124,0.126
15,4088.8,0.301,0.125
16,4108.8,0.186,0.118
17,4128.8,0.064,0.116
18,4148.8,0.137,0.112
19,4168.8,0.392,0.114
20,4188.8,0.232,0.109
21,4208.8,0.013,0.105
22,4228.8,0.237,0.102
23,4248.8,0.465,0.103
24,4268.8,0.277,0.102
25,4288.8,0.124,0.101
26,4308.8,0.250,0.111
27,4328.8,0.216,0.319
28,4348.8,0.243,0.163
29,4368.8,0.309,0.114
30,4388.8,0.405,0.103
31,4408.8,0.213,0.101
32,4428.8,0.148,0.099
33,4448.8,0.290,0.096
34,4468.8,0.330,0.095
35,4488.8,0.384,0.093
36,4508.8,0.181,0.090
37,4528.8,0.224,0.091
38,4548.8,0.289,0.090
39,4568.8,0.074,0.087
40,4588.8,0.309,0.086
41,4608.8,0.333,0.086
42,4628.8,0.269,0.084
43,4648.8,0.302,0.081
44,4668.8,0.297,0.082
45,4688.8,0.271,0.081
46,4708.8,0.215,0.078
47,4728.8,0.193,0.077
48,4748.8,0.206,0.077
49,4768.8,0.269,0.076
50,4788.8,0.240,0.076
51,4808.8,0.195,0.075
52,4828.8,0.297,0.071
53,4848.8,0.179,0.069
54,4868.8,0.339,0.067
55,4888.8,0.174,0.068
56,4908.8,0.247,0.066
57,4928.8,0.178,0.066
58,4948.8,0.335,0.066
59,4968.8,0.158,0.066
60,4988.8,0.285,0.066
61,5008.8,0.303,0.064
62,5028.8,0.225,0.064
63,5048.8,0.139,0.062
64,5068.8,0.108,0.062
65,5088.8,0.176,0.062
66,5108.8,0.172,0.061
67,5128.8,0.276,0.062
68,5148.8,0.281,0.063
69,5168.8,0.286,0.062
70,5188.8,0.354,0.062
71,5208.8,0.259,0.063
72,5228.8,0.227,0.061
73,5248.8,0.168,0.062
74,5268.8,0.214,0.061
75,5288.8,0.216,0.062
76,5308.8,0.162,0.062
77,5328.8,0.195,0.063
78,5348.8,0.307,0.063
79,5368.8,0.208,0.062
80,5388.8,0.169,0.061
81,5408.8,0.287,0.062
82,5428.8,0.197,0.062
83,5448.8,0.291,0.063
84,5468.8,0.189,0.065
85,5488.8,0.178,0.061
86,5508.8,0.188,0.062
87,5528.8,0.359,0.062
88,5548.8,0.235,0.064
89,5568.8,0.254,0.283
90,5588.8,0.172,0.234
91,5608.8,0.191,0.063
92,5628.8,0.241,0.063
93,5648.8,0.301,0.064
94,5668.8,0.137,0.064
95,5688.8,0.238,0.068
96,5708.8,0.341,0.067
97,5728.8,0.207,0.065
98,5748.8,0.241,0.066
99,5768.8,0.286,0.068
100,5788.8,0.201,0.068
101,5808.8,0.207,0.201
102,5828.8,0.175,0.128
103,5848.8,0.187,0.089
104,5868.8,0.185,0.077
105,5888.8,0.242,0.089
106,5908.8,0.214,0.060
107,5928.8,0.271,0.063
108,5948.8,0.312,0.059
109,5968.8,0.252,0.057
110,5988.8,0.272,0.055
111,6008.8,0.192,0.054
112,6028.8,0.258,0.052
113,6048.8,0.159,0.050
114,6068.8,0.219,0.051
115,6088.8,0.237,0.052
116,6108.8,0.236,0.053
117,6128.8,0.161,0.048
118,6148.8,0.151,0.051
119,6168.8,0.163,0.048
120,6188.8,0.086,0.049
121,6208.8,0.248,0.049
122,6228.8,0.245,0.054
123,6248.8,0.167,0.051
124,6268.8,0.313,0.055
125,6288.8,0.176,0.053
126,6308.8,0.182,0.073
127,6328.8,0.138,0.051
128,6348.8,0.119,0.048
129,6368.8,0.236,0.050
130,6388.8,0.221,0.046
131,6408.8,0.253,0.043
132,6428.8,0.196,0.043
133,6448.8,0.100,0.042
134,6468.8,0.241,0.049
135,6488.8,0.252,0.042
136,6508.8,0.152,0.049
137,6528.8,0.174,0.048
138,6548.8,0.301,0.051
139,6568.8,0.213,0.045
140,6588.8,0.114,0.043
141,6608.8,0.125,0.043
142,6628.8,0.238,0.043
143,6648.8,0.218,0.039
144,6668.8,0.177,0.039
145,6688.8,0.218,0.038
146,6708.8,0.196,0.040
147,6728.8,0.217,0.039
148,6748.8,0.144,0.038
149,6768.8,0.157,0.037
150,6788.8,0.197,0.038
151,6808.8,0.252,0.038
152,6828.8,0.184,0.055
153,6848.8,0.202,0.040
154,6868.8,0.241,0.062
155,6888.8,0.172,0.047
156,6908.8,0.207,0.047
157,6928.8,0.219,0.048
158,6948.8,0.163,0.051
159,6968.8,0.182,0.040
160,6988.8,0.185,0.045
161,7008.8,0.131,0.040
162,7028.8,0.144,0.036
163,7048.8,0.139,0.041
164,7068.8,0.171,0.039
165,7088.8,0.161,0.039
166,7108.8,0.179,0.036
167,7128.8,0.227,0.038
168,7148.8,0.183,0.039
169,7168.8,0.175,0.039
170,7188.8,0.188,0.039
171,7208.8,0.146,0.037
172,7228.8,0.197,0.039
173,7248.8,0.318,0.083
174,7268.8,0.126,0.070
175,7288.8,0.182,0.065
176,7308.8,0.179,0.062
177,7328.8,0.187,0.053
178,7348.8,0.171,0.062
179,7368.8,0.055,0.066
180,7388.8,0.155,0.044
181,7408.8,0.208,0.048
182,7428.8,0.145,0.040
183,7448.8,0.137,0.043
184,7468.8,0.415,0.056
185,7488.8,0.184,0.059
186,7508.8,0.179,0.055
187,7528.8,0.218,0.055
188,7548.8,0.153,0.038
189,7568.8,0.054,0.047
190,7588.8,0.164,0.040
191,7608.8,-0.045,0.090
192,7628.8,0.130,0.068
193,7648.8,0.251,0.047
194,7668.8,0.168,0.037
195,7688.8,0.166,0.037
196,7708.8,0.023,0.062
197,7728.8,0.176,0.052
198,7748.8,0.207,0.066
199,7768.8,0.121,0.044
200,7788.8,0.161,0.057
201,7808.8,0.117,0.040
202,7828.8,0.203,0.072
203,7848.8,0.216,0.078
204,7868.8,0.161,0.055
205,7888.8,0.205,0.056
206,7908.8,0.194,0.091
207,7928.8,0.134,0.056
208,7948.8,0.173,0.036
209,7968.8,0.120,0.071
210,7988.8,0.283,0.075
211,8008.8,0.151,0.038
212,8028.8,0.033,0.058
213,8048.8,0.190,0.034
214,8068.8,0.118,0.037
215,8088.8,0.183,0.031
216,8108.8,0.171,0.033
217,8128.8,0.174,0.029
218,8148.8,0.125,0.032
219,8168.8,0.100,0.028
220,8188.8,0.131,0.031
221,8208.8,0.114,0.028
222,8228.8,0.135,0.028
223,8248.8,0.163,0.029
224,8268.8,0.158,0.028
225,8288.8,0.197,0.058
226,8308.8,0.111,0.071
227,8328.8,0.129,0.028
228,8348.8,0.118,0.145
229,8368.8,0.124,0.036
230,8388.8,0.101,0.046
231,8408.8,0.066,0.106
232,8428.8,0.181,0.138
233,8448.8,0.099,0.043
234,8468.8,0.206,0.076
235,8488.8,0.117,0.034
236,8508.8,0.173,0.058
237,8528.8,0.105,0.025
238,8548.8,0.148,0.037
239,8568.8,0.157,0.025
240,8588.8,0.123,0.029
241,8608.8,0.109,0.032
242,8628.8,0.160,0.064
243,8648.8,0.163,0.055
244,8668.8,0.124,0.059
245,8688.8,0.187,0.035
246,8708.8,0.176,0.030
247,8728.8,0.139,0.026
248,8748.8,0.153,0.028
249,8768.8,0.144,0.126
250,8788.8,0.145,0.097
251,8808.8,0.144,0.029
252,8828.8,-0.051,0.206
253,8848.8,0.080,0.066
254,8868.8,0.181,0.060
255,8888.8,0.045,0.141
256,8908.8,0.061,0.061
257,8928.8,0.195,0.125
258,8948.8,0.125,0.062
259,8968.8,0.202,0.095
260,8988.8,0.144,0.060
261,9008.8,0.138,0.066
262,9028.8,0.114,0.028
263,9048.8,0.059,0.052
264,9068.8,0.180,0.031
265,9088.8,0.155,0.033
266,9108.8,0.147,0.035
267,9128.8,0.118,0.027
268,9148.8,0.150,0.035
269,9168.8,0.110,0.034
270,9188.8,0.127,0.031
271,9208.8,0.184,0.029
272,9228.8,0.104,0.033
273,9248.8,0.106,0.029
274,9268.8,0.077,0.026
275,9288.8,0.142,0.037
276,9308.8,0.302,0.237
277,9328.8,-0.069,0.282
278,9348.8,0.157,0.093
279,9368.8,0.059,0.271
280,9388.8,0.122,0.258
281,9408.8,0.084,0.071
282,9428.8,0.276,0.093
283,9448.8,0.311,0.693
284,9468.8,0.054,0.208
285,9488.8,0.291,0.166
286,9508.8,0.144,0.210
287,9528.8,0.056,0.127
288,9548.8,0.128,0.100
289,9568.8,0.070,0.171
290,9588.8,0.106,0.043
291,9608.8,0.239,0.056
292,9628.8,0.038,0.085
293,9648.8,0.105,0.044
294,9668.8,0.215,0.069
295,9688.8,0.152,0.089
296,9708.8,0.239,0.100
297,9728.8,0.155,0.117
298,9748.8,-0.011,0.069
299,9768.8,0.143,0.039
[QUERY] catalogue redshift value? 0.14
